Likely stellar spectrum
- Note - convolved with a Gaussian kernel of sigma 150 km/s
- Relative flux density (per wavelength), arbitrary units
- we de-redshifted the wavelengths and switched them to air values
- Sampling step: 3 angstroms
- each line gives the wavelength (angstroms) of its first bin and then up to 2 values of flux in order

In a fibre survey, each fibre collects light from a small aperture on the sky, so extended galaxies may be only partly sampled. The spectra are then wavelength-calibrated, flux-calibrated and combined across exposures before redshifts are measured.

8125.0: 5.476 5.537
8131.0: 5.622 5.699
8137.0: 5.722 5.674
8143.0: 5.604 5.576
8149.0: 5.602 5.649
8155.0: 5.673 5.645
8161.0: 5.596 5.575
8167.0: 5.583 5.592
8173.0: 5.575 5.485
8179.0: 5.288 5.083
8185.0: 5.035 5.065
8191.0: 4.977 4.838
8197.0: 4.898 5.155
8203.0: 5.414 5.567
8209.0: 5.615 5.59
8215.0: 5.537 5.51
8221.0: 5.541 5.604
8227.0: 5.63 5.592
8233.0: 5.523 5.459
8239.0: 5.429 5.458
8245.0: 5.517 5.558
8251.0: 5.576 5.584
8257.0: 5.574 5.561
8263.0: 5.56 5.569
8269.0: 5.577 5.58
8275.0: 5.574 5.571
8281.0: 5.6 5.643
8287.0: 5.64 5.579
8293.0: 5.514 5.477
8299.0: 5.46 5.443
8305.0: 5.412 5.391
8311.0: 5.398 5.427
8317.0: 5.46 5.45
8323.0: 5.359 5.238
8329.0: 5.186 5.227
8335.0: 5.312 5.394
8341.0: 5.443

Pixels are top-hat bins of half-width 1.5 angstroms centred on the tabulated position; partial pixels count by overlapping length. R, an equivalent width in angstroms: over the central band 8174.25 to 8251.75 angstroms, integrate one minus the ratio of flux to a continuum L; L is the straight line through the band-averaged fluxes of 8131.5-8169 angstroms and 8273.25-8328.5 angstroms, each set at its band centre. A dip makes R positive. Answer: 2.6 angstroms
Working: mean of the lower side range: 5.63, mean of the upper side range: 5.47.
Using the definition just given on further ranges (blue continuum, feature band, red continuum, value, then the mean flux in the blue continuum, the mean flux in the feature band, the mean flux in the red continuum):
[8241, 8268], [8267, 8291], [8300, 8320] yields -0.4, 5.55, 5.6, 5.42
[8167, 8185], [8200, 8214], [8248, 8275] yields -0.1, 5.39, 5.5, 5.57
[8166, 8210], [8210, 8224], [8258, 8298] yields -0.5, 5.27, 5.55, 5.57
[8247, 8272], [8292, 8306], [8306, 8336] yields -0.1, 5.57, 5.46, 5.35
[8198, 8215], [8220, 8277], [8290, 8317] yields -1.0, 5.46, 5.55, 5.45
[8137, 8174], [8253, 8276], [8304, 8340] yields -0.5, 5.62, 5.57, 5.35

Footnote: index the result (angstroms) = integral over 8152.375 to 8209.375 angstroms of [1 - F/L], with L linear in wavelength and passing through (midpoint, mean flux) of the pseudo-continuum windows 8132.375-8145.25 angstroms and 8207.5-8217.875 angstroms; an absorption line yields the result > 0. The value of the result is 2.7 angstroms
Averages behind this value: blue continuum 5.67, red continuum 5.57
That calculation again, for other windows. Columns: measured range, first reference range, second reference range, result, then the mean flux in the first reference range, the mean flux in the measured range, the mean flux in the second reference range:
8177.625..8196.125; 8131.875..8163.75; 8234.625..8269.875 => 1.9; 5.64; 5.04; 5.53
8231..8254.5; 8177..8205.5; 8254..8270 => -0.3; 5.11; 5.51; 5.57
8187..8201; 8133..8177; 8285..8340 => 1.5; 5.62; 4.98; 5.41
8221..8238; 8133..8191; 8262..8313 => -0.1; 5.5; 5.56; 5.53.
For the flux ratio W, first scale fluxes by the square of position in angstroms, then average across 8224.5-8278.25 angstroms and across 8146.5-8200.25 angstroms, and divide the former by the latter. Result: 1.1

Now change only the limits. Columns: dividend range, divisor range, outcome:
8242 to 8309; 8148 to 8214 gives 1.05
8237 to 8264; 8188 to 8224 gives 1.05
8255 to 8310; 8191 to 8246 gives 1.04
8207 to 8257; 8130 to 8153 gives 1.00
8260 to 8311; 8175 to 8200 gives 1.12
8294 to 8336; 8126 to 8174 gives 1.00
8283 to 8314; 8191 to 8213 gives 1.07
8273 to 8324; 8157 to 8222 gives 1.05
